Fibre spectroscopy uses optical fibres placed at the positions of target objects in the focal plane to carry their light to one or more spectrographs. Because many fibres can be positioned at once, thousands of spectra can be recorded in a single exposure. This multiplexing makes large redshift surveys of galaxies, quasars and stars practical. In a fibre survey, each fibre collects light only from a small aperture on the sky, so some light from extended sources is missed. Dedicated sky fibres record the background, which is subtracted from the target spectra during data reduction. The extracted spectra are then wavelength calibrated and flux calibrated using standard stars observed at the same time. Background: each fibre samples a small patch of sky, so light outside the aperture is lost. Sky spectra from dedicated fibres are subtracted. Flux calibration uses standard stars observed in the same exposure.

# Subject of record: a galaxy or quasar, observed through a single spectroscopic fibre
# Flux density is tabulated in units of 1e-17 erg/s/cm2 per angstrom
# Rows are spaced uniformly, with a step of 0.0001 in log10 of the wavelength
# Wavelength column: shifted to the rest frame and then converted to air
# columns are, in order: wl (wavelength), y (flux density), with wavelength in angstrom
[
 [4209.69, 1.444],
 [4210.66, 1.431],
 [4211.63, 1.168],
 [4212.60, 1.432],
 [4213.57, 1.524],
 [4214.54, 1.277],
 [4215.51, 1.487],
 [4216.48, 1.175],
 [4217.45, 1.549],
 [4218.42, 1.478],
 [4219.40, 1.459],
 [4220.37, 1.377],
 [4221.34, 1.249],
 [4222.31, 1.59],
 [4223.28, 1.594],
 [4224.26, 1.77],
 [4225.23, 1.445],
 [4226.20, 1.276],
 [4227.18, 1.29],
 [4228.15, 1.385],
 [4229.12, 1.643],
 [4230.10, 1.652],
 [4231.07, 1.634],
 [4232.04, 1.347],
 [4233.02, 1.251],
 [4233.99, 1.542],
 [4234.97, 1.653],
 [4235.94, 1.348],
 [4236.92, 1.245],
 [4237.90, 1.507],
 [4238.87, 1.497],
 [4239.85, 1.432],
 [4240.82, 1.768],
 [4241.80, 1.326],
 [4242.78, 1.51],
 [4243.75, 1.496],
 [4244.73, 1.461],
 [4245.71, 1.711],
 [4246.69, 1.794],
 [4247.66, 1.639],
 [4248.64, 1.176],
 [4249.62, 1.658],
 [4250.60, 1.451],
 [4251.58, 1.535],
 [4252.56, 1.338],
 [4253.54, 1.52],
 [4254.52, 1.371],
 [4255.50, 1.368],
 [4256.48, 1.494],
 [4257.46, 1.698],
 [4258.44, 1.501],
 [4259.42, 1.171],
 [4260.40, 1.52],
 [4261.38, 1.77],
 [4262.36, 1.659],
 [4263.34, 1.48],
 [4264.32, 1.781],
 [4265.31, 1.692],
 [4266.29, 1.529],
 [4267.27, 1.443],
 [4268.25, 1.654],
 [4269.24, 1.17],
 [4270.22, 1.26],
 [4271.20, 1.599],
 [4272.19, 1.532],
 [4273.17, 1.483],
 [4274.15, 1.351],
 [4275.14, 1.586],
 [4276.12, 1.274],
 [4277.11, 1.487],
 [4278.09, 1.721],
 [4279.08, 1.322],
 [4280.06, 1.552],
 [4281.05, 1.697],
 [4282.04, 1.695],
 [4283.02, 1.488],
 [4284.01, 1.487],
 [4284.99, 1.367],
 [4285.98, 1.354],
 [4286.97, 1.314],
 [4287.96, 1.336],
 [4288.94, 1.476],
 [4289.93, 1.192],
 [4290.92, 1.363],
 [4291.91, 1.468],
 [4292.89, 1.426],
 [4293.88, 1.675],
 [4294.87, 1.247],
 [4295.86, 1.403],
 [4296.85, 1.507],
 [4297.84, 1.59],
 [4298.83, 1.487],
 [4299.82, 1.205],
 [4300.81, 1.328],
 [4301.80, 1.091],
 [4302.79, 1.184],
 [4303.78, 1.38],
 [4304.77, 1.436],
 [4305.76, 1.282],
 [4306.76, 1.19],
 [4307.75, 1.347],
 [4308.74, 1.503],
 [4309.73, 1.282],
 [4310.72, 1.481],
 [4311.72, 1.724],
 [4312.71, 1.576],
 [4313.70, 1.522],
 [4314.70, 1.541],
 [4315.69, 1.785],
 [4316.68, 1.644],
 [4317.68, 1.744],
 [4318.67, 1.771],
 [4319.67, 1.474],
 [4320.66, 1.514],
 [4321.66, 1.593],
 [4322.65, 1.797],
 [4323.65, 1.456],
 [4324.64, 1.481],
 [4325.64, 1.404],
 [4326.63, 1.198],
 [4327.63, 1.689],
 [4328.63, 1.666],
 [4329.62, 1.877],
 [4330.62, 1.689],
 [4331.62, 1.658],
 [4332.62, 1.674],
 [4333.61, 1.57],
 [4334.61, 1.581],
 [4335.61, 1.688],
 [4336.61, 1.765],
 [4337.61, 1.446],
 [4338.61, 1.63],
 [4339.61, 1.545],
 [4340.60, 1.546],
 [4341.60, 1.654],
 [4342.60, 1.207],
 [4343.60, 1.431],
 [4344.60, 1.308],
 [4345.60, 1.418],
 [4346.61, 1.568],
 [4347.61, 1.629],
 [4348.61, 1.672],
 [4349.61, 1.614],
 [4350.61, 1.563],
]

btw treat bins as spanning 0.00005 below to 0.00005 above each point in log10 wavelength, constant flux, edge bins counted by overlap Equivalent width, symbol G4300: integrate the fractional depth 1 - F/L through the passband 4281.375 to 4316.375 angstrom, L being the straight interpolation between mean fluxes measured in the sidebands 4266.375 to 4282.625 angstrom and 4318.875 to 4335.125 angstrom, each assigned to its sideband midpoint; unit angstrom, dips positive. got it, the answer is 2.5 angstrom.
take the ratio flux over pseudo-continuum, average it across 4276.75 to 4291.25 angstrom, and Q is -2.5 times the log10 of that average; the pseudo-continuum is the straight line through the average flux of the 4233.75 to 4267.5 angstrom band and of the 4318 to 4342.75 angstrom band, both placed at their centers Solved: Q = 0.06 mag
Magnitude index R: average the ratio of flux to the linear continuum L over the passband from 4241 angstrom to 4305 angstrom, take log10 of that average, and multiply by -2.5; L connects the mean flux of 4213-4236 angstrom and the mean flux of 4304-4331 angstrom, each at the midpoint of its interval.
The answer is 0.03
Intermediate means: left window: 1.46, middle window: 1.47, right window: 1.54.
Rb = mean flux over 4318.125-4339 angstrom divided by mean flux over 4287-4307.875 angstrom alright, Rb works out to 1.2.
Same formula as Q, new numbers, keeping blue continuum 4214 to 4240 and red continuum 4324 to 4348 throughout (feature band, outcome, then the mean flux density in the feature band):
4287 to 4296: 0.09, 1.39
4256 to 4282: -0.02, 1.52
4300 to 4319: 0.05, 1.46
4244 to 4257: -0.02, 1.5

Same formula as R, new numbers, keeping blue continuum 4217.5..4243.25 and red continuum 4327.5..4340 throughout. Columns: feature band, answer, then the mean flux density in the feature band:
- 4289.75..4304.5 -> 0.16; 1.37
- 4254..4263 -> 0.01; 1.51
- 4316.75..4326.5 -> 0.04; 1.57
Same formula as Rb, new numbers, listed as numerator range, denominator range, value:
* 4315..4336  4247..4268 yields 1.06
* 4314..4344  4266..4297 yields 1.10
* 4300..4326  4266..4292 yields 1.02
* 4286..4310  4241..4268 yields 0.89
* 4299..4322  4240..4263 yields 0.96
